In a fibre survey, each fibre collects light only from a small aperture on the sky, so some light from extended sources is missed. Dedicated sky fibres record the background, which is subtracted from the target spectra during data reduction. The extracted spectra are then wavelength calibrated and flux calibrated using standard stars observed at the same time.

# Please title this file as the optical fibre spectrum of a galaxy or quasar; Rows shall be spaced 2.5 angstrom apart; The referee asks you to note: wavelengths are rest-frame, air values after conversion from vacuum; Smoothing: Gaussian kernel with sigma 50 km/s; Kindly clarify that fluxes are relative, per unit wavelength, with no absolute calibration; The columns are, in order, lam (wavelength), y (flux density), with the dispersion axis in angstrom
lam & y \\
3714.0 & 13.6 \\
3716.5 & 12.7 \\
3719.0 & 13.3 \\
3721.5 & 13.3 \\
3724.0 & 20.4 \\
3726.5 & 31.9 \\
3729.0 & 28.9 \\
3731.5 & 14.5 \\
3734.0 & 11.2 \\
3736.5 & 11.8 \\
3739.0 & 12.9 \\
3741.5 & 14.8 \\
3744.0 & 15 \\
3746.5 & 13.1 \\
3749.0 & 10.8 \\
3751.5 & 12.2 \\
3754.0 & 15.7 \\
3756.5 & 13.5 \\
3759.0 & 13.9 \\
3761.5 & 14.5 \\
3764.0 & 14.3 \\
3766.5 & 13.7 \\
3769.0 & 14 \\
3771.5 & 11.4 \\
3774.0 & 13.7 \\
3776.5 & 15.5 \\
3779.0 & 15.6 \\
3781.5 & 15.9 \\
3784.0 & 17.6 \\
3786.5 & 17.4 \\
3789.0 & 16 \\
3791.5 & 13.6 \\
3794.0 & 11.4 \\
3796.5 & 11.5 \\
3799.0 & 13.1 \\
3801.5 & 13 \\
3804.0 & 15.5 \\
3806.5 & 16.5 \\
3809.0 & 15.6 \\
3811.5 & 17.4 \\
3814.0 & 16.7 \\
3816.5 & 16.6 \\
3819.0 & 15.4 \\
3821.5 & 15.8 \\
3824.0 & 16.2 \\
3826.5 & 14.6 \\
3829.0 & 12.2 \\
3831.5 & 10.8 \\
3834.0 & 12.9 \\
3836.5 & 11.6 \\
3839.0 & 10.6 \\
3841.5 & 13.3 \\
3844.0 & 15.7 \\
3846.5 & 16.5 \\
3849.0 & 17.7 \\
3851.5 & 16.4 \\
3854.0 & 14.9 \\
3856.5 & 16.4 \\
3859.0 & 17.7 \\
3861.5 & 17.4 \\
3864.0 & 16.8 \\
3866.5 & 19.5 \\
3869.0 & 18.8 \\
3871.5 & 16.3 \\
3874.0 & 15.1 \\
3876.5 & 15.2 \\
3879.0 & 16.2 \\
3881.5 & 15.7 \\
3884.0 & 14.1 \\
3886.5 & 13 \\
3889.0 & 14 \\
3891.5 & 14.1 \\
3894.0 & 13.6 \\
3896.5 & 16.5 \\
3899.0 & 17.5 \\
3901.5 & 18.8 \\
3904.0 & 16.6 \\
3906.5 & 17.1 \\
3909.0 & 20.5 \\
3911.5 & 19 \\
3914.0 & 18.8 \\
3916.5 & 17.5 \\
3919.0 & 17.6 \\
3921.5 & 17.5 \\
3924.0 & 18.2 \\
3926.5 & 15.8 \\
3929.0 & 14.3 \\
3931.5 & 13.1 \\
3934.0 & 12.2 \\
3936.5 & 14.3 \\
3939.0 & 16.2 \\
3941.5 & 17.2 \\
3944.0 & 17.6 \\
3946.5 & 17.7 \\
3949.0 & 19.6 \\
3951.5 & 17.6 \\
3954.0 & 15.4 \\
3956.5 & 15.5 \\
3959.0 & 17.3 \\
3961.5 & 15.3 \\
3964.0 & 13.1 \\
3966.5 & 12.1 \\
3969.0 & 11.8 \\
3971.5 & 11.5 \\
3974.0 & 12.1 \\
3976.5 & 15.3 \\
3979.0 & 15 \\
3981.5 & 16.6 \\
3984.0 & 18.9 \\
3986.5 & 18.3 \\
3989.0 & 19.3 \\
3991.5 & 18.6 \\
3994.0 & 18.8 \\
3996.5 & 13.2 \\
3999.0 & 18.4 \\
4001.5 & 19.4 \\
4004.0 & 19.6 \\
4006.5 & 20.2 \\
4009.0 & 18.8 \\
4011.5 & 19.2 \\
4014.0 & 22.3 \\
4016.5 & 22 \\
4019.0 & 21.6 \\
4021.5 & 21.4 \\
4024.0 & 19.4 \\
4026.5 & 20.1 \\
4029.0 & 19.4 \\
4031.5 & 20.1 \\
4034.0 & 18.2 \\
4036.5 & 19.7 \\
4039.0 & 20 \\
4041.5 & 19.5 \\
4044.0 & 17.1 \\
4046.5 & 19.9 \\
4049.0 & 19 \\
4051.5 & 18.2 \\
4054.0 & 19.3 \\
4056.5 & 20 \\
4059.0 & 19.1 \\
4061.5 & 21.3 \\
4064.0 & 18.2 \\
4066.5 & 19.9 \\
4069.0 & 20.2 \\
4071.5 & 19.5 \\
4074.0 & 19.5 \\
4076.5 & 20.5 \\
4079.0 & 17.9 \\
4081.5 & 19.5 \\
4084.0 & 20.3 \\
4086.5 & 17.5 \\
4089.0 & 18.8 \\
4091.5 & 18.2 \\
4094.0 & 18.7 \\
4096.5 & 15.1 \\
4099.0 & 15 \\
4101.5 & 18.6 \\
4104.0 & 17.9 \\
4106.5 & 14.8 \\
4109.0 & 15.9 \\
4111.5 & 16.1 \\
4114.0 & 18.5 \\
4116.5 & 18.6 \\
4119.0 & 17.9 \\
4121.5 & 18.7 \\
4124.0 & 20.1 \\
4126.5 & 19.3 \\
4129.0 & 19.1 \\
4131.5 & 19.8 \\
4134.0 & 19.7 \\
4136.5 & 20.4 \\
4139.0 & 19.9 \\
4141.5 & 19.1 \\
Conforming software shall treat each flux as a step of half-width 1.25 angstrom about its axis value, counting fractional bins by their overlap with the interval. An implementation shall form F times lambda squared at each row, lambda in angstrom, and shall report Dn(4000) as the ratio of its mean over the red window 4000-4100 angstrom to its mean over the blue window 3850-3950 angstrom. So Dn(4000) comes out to 1.3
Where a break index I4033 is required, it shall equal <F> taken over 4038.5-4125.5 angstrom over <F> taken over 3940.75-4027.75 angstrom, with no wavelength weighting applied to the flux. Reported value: 1.06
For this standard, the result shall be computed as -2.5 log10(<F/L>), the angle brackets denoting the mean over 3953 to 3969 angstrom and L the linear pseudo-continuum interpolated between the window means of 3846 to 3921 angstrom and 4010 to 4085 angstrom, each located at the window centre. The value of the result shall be 0.24 mag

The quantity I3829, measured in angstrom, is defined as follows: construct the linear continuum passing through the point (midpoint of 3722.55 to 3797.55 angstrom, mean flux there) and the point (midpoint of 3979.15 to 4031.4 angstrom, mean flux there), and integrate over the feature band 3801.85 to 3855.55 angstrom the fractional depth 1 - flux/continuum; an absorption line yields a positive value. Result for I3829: 4.8 angstrom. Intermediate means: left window 15.2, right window 19.2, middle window 14.9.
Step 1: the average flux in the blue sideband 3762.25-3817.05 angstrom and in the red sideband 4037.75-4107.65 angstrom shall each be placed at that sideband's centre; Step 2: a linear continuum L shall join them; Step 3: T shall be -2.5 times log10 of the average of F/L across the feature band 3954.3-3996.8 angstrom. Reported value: 0.12 mag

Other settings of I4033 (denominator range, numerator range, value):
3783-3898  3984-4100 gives 1.26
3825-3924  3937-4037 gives 1.10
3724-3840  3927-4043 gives 1.16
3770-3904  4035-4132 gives 1.23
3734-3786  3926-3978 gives 1.07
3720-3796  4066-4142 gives 1.22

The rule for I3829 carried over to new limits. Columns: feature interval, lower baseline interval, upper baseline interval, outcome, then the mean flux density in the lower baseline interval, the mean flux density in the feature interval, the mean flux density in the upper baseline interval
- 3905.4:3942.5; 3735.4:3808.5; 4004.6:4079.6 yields 1.3 angstrom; 14.1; 16.6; 19.7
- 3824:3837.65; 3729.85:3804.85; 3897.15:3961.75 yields 2.1 angstrom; 14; 12.8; 16.9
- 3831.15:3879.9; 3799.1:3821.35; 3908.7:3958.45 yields 1.5 angstrom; 15.7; 15.6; 16.7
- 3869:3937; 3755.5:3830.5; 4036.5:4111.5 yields 0.6 angstrom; 14.7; 16.1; 18.6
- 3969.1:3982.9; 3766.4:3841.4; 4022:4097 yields 2.9 angstrom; 14.4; 14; 19.2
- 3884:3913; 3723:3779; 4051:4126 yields 0.6 angstrom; 15.3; 16.3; 18.5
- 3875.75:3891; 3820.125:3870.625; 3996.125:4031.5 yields 1.5 angstrom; 15.3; 14.7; 19.8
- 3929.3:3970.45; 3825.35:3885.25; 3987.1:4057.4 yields 5.3 angstrom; 15.3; 15.3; 19.4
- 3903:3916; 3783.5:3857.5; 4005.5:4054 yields -1.2 angstrom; 14.7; 18.4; 19.8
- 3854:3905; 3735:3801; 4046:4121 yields -2.0 angstrom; 13.9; 16.1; 18.5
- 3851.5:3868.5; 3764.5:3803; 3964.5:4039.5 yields -1.7 angstrom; 14.2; 17.1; 18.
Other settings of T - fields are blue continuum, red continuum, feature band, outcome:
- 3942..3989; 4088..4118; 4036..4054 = -0.15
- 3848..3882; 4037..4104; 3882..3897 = 0.20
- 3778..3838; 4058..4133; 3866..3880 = -0.08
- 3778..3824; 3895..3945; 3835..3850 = 0.12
